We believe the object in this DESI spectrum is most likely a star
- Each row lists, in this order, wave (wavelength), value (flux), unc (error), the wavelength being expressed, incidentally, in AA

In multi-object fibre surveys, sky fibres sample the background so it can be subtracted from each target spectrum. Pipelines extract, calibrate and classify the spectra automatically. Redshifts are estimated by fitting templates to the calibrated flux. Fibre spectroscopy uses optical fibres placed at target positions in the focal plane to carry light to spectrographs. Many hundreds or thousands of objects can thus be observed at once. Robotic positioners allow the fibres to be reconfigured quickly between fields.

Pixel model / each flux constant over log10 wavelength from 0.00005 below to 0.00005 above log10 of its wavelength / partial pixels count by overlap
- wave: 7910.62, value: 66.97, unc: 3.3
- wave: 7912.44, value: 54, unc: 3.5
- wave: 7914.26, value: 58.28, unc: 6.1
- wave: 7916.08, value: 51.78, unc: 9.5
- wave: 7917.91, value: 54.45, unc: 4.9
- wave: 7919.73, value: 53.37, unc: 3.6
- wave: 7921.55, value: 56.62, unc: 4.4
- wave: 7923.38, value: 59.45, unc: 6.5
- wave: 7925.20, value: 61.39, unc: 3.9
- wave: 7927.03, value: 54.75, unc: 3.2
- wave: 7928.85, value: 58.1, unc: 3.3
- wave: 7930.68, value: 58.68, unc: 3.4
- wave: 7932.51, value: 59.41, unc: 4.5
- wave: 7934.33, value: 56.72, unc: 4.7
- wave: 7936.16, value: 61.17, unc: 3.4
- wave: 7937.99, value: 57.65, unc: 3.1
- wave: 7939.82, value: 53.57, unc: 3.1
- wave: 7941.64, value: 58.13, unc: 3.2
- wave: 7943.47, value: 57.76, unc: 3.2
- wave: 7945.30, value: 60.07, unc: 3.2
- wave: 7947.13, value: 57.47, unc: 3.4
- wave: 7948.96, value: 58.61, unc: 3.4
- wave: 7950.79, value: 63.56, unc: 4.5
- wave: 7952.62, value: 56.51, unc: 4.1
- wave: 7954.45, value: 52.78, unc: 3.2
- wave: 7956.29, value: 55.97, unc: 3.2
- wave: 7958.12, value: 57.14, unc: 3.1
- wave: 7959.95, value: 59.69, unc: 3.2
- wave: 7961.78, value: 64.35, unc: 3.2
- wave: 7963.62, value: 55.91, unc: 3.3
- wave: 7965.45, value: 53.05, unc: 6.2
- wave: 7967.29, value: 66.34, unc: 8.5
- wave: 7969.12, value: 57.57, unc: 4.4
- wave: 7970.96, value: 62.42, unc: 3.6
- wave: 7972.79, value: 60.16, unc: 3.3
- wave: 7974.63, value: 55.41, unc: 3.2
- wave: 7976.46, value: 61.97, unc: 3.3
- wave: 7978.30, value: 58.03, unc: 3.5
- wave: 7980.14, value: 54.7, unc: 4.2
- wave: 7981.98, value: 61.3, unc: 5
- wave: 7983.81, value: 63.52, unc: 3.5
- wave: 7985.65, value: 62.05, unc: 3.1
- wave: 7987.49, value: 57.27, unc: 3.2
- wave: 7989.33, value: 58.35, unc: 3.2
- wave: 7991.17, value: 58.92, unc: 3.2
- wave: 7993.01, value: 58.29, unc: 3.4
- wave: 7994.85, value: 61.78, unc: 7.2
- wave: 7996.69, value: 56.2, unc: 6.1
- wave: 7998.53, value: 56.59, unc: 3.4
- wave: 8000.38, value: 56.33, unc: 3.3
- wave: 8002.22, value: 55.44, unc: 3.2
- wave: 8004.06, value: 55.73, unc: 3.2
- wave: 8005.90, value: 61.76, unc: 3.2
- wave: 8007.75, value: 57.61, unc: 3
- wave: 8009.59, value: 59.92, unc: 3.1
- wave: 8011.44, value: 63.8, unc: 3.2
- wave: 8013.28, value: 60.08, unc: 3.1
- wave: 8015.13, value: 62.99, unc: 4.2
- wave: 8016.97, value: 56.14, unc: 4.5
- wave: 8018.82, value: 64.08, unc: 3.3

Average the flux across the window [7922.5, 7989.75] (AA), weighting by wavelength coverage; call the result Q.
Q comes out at 58.7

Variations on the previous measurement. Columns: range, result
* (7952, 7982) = 58.3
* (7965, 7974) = 60.1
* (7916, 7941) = 57.1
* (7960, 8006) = 58.9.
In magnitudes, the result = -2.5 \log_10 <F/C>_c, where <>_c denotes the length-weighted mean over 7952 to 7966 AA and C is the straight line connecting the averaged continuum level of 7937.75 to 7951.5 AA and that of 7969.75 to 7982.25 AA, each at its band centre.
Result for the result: 0.03 mag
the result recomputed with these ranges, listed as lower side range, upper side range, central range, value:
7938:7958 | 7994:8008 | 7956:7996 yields -0.033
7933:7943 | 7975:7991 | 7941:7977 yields -0.005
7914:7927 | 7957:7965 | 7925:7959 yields -0.003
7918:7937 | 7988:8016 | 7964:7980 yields -0.011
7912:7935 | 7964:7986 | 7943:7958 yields 0.008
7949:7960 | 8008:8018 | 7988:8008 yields 0.033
